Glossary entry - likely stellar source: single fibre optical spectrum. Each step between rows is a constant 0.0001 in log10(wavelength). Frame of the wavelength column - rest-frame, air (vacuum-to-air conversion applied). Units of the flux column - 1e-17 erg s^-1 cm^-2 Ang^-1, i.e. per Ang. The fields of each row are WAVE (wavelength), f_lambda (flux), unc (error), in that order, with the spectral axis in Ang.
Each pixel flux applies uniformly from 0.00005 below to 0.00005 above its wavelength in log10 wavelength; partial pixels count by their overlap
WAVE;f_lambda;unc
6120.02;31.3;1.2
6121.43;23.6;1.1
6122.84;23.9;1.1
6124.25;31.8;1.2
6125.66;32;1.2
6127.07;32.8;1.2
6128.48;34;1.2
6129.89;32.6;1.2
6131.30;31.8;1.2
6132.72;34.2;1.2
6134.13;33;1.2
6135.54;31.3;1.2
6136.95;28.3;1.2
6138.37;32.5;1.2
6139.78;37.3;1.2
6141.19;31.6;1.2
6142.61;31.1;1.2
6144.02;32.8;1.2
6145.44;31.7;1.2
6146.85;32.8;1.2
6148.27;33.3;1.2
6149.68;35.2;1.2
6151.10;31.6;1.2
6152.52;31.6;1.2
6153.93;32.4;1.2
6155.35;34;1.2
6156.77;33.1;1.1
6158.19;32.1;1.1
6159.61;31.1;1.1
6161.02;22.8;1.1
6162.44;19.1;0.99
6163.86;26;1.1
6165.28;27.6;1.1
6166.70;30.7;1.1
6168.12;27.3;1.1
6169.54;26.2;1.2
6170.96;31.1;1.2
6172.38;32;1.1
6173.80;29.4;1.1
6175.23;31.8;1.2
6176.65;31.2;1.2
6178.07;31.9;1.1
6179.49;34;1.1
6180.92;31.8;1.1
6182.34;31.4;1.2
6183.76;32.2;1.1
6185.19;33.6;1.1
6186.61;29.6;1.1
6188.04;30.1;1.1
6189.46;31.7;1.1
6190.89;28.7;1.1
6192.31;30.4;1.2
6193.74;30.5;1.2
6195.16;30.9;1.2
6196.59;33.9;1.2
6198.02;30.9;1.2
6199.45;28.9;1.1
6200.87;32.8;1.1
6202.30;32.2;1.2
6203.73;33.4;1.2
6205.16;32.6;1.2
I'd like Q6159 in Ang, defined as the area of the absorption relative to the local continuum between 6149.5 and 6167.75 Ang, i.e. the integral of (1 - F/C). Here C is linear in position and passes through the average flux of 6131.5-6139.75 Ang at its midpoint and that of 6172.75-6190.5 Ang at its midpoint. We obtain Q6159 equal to 1.3 Ang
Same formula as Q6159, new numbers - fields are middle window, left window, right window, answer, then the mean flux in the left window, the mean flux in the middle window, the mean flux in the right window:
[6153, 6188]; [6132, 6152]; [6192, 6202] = 2.0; 32.6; 30.1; 31.3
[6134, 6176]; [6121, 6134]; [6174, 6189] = 0.9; 31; 30.7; 31.7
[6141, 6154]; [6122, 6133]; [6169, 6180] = -0.5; 31.4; 32.4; 31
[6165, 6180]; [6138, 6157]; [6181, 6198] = 0.7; 32.9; 30.3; 31.2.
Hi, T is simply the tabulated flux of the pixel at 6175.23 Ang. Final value 31.8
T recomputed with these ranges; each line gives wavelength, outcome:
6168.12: 27.3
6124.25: 31.8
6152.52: 31.6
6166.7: 30.7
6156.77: 33.1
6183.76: 32.2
